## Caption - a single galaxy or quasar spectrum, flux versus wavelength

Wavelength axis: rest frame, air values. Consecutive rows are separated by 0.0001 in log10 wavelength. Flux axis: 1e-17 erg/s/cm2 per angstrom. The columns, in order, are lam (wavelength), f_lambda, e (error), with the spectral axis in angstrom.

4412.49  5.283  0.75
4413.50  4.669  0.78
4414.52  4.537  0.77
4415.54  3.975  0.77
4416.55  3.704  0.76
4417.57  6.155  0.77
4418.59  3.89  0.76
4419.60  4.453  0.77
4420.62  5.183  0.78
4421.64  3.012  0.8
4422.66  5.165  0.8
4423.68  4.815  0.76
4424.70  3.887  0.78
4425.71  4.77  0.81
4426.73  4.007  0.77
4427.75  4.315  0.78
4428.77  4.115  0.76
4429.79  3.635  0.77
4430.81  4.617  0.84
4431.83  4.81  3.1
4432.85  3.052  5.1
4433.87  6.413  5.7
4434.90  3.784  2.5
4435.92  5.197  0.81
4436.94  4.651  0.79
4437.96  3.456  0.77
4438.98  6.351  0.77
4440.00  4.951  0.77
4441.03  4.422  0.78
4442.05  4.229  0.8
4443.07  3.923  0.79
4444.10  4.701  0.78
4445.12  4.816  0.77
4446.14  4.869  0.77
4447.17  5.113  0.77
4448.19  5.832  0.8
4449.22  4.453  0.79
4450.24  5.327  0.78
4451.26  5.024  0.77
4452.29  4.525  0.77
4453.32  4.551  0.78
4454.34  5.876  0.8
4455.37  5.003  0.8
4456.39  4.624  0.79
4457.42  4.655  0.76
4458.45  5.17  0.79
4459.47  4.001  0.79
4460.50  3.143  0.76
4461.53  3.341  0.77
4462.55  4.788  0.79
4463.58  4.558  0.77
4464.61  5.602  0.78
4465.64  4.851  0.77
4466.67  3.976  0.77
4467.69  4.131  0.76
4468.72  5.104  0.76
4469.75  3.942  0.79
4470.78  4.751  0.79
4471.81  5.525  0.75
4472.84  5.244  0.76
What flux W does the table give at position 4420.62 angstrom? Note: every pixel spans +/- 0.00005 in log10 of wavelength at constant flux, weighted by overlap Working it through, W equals 5.183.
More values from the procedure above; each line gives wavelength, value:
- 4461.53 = 3.341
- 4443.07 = 3.923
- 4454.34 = 5.876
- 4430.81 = 4.617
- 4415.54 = 3.975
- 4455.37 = 5.003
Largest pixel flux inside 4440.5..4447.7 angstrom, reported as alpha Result 5.113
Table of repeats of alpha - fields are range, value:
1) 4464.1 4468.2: 5.602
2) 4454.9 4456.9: 5.003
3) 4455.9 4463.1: 5.17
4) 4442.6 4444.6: 4.701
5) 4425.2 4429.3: 4.77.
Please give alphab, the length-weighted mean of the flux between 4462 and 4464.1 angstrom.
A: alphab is 4.65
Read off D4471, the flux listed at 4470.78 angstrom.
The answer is 4.751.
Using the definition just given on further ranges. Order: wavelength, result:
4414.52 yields 4.537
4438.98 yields 6.351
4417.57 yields 6.155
